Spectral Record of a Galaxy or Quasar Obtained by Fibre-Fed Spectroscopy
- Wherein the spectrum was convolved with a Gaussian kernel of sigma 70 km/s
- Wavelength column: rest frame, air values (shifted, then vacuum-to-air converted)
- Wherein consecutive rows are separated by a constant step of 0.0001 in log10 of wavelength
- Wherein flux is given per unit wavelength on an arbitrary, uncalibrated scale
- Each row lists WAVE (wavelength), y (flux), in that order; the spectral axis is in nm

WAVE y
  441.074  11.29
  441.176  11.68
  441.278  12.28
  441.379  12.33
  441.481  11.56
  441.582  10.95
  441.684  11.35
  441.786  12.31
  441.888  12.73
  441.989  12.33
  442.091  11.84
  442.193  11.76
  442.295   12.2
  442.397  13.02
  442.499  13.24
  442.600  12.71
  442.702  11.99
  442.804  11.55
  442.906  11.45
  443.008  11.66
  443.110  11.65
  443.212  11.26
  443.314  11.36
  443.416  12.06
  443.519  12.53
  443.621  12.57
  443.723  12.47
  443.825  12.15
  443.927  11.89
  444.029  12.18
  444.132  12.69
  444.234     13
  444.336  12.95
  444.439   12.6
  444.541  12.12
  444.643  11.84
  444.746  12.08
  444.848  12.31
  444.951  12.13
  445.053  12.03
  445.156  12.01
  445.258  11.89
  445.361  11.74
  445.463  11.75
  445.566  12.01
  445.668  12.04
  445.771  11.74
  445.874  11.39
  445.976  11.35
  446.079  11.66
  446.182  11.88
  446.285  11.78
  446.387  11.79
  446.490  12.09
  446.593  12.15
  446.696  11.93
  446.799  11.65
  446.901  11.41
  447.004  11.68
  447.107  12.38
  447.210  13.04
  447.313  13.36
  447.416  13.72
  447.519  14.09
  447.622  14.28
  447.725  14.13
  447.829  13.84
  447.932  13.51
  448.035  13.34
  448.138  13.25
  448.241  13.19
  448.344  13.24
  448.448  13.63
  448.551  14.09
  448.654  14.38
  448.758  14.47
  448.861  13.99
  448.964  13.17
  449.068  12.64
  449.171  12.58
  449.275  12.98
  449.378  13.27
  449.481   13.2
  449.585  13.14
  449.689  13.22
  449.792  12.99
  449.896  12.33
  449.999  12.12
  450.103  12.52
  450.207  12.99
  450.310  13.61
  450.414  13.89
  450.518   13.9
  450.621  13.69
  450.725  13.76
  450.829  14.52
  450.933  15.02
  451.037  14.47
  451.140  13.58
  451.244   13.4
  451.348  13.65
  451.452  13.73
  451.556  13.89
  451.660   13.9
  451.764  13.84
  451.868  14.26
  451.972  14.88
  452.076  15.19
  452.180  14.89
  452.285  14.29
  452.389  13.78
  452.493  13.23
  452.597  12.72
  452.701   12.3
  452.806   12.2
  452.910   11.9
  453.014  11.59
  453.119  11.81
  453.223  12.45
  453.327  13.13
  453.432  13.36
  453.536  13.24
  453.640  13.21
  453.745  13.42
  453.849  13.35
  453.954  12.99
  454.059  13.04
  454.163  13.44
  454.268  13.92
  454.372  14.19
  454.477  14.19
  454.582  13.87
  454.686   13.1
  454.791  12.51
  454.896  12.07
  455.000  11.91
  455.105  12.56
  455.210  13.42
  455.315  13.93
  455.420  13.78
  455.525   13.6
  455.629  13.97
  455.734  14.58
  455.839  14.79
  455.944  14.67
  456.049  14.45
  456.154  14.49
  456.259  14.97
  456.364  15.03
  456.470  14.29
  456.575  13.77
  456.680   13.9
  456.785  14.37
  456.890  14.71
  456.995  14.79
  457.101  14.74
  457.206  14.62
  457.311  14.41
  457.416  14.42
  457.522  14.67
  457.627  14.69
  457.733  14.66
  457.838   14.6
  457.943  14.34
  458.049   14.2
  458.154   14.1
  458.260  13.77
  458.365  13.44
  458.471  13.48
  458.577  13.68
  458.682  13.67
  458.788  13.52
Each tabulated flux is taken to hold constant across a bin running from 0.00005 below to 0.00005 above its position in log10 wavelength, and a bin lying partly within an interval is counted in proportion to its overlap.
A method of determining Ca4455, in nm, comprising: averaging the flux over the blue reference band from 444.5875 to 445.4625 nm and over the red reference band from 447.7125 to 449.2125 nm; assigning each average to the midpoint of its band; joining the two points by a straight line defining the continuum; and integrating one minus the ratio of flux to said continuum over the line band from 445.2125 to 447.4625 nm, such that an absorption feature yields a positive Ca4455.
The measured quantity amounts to 0.10 nm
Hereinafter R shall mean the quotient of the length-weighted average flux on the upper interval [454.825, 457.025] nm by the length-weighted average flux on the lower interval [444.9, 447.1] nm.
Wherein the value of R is 1.2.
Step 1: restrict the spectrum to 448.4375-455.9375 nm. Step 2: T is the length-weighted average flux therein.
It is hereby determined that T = 13.4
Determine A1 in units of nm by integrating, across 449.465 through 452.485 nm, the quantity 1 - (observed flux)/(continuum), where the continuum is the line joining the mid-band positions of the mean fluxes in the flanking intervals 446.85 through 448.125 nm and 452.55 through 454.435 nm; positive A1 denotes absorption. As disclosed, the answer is -0.16 nm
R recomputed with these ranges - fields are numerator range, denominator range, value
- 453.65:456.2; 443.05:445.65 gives 1.12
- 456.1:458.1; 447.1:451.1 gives 1.07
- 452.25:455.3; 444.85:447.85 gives 1.06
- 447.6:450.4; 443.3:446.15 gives 1.10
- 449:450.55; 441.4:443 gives 1.08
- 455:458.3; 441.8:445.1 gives 1.17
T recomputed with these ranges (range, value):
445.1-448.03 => 12.4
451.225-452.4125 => 14.2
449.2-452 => 13.6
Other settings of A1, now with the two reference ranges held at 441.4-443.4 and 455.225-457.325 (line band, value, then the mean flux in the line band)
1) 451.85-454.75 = 0.11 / 13.3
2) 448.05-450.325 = -0.02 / 13.2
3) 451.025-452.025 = -0.03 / 14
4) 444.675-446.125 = 0.07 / 11.9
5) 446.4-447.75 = 0.01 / 12.7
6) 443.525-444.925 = -0.01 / 12.4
